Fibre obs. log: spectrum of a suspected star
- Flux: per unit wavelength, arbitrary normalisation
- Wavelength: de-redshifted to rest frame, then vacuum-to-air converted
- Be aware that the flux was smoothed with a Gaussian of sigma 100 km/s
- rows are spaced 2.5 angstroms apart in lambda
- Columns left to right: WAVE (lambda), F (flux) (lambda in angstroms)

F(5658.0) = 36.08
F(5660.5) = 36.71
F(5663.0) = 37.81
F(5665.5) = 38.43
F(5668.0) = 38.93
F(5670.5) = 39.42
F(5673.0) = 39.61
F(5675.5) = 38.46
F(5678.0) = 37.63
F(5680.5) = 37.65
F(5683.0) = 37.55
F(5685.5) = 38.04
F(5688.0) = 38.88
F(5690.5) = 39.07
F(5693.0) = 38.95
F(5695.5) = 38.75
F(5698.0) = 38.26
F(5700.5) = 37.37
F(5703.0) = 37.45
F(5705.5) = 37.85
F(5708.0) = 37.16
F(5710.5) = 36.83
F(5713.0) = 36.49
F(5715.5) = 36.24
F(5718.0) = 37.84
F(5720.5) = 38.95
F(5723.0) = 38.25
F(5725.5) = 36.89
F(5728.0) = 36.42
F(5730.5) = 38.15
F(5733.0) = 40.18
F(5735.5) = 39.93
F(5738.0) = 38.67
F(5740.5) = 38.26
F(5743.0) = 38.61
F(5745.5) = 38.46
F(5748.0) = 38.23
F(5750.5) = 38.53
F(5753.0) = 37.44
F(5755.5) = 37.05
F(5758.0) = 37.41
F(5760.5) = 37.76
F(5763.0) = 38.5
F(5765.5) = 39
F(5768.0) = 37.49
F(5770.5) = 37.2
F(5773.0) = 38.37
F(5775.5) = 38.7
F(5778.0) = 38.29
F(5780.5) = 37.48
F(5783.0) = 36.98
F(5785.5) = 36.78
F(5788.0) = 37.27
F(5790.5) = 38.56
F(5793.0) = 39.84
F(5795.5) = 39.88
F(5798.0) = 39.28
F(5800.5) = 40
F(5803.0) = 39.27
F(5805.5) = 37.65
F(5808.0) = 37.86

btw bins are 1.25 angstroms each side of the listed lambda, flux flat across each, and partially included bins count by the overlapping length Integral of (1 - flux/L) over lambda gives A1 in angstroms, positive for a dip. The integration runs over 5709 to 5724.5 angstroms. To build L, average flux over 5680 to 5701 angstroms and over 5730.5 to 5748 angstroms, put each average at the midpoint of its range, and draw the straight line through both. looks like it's 0.5 angstroms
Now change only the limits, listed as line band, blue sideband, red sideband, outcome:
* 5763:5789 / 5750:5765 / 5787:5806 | 0.4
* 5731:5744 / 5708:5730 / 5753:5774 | -0.6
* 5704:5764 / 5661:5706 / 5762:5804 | 0.7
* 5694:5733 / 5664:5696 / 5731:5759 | 0.9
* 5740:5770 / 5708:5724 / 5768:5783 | -0.3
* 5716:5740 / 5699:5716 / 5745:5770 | -0.5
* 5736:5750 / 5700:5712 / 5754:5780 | -0.3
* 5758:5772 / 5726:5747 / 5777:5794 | 0.1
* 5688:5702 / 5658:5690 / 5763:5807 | -0.1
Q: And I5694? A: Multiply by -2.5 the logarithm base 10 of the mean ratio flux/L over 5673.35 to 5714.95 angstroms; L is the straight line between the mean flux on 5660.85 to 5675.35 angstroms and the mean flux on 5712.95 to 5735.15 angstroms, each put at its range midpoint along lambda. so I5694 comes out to 0.01 mag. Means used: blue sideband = 38.7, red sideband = 37.9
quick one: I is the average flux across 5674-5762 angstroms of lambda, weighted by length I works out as 38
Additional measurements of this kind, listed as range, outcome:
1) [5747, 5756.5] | 37.8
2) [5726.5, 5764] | 38.2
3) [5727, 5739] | 38.7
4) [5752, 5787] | 37.7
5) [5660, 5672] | 38.4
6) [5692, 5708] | 38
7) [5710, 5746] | 38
